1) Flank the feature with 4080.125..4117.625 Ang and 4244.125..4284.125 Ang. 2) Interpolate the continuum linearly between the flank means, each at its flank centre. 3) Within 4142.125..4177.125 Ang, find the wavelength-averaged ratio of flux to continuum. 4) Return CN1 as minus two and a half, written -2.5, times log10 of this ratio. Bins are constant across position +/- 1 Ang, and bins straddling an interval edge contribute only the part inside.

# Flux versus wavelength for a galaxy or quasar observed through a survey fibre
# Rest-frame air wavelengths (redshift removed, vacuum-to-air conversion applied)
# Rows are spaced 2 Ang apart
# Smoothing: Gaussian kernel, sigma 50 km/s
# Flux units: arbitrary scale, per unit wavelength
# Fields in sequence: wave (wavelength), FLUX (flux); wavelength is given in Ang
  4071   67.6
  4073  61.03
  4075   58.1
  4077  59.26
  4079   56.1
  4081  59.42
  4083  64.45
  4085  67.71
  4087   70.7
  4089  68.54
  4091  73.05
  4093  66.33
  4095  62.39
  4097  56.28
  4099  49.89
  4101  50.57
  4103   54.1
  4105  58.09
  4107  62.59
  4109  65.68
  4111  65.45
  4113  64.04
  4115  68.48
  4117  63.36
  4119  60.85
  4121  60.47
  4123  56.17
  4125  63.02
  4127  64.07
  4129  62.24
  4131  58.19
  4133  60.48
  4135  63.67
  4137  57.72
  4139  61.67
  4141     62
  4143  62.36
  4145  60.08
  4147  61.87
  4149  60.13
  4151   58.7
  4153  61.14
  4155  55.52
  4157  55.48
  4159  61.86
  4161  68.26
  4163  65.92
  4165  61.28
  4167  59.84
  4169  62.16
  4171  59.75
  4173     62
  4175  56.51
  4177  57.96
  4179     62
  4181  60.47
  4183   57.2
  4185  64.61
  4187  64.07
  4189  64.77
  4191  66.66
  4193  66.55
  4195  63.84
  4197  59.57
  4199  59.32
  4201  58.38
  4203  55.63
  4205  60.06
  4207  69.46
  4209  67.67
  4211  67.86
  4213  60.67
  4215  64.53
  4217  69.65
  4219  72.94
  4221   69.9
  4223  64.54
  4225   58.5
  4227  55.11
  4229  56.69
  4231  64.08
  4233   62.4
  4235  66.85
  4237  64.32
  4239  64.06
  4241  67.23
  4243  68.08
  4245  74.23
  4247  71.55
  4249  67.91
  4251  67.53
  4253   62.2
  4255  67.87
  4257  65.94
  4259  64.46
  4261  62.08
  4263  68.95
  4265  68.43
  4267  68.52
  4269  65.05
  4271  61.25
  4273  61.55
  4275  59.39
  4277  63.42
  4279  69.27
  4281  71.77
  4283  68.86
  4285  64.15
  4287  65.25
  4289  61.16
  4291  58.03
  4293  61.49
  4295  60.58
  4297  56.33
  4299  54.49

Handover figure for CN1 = 0.06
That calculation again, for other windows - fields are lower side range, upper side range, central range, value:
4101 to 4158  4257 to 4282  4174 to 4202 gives 0.02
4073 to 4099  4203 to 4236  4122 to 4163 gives 0.05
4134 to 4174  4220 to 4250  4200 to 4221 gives -0.02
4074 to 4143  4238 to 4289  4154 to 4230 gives 0.03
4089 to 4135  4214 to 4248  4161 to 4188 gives 0.04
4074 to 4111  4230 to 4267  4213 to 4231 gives 0.03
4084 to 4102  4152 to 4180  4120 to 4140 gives 0.02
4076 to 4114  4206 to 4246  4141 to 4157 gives 0.06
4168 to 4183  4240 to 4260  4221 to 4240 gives 0.06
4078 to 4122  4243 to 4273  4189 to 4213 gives 0.03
